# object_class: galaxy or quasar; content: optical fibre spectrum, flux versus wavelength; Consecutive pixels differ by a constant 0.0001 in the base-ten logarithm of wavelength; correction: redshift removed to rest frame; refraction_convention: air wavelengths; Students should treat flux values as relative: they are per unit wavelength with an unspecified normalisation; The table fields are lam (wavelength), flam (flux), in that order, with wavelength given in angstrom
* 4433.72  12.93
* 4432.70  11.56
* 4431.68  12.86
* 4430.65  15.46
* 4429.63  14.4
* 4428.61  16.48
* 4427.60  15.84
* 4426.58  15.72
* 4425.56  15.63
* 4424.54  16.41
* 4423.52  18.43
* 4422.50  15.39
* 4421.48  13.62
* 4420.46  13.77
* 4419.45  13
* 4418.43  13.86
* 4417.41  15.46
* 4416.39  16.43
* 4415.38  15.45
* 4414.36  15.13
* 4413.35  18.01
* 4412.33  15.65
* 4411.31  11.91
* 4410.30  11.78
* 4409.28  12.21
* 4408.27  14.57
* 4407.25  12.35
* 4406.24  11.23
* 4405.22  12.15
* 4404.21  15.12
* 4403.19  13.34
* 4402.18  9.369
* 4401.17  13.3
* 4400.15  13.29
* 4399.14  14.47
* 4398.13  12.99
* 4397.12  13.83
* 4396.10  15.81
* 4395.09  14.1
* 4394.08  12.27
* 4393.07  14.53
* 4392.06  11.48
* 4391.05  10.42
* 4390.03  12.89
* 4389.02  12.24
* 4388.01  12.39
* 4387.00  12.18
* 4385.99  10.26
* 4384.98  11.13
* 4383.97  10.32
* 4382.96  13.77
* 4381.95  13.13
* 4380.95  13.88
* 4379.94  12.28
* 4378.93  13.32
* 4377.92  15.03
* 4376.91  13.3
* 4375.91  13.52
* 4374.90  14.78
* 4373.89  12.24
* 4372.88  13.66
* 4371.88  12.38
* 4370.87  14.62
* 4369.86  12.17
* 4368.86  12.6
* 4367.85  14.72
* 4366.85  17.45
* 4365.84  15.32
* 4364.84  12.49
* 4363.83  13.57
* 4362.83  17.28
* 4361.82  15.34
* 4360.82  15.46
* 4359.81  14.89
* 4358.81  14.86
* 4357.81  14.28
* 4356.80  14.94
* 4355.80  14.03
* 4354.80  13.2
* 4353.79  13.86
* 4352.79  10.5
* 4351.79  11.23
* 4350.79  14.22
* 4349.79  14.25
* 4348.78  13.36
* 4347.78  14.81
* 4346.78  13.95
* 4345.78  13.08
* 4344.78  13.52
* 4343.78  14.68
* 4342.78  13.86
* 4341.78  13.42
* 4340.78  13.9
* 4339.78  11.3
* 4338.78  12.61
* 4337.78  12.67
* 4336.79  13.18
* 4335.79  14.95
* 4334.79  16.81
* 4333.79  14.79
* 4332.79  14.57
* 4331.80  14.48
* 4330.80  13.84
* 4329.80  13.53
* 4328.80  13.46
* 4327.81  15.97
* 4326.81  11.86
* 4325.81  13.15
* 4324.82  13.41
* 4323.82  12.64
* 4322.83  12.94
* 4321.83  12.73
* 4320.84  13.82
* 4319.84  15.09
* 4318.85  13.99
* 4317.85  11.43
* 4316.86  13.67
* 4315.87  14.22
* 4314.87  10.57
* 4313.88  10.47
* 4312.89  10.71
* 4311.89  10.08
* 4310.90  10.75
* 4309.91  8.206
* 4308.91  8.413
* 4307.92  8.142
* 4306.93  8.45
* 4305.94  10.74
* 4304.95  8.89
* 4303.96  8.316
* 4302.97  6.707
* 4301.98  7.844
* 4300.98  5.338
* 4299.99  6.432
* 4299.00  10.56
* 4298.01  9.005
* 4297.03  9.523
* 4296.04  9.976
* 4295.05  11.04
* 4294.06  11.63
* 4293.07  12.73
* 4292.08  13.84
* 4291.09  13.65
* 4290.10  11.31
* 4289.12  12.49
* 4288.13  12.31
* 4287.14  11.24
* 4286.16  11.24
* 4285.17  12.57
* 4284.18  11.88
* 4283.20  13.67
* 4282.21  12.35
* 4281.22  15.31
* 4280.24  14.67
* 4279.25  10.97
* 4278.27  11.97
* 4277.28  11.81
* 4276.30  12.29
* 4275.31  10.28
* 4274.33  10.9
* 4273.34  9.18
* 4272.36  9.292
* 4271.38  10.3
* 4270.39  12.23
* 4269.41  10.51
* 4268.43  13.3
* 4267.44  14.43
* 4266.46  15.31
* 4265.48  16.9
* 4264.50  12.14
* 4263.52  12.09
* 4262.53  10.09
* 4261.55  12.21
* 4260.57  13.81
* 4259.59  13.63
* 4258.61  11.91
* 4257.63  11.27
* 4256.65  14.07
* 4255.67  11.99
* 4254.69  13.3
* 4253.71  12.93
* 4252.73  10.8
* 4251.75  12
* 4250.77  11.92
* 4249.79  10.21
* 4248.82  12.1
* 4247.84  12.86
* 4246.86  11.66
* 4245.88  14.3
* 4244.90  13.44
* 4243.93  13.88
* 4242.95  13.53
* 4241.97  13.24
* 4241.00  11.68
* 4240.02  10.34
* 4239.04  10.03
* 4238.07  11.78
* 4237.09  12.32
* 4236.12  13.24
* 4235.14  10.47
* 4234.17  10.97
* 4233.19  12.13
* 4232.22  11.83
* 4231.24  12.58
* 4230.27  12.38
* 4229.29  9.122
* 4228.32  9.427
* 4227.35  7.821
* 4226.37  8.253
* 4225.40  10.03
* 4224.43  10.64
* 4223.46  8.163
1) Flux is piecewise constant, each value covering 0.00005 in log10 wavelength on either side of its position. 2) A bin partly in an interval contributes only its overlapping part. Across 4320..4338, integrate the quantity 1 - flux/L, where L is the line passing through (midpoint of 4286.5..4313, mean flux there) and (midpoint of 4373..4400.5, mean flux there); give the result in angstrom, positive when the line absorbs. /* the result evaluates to -4.8 angstrom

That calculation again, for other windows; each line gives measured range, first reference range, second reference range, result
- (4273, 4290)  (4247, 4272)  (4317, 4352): 1.0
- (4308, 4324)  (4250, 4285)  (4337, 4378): 1.7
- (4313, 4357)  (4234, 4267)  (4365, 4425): -1.1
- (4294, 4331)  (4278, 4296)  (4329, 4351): 6.2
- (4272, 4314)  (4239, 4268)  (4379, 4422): 7.1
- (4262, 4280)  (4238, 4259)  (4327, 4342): 1.1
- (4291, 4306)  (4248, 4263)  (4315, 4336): 4.0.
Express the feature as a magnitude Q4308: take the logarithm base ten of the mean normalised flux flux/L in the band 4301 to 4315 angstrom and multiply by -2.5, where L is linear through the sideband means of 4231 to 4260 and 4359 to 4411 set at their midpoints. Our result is 0.37 mag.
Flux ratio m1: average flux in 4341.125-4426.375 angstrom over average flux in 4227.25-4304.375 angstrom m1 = 1.17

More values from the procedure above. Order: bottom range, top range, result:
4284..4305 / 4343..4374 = 1.35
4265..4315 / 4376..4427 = 1.23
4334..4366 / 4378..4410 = 0.92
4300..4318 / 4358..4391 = 1.42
